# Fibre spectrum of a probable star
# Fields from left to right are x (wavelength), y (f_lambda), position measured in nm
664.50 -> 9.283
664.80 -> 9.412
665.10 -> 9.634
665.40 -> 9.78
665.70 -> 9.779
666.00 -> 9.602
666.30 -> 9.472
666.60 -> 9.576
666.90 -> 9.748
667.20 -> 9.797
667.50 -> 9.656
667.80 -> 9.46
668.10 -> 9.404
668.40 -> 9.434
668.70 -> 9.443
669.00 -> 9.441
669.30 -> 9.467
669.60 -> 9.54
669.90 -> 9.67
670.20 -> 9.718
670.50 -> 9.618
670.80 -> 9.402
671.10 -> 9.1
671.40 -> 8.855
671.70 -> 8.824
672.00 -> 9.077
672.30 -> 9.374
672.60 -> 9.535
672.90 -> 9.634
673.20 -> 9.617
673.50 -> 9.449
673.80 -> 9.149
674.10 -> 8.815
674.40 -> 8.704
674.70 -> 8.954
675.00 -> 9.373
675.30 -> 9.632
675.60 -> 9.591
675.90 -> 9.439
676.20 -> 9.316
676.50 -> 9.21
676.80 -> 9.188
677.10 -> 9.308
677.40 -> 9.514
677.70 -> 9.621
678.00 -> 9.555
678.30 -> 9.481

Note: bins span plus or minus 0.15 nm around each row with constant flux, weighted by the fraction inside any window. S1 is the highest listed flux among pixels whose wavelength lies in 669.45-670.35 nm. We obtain 9.718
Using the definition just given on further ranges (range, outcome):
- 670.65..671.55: 9.402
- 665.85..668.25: 9.797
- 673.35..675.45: 9.632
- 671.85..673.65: 9.634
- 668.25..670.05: 9.67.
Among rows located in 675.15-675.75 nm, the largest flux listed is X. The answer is 9.632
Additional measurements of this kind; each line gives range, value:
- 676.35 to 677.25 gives 9.308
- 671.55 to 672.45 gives 9.374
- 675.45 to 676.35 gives 9.591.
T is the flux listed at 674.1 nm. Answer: 8.815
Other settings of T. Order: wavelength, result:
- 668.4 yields 9.434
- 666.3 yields 9.472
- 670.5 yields 9.618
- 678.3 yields 9.481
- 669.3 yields 9.467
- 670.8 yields 9.402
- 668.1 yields 9.404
